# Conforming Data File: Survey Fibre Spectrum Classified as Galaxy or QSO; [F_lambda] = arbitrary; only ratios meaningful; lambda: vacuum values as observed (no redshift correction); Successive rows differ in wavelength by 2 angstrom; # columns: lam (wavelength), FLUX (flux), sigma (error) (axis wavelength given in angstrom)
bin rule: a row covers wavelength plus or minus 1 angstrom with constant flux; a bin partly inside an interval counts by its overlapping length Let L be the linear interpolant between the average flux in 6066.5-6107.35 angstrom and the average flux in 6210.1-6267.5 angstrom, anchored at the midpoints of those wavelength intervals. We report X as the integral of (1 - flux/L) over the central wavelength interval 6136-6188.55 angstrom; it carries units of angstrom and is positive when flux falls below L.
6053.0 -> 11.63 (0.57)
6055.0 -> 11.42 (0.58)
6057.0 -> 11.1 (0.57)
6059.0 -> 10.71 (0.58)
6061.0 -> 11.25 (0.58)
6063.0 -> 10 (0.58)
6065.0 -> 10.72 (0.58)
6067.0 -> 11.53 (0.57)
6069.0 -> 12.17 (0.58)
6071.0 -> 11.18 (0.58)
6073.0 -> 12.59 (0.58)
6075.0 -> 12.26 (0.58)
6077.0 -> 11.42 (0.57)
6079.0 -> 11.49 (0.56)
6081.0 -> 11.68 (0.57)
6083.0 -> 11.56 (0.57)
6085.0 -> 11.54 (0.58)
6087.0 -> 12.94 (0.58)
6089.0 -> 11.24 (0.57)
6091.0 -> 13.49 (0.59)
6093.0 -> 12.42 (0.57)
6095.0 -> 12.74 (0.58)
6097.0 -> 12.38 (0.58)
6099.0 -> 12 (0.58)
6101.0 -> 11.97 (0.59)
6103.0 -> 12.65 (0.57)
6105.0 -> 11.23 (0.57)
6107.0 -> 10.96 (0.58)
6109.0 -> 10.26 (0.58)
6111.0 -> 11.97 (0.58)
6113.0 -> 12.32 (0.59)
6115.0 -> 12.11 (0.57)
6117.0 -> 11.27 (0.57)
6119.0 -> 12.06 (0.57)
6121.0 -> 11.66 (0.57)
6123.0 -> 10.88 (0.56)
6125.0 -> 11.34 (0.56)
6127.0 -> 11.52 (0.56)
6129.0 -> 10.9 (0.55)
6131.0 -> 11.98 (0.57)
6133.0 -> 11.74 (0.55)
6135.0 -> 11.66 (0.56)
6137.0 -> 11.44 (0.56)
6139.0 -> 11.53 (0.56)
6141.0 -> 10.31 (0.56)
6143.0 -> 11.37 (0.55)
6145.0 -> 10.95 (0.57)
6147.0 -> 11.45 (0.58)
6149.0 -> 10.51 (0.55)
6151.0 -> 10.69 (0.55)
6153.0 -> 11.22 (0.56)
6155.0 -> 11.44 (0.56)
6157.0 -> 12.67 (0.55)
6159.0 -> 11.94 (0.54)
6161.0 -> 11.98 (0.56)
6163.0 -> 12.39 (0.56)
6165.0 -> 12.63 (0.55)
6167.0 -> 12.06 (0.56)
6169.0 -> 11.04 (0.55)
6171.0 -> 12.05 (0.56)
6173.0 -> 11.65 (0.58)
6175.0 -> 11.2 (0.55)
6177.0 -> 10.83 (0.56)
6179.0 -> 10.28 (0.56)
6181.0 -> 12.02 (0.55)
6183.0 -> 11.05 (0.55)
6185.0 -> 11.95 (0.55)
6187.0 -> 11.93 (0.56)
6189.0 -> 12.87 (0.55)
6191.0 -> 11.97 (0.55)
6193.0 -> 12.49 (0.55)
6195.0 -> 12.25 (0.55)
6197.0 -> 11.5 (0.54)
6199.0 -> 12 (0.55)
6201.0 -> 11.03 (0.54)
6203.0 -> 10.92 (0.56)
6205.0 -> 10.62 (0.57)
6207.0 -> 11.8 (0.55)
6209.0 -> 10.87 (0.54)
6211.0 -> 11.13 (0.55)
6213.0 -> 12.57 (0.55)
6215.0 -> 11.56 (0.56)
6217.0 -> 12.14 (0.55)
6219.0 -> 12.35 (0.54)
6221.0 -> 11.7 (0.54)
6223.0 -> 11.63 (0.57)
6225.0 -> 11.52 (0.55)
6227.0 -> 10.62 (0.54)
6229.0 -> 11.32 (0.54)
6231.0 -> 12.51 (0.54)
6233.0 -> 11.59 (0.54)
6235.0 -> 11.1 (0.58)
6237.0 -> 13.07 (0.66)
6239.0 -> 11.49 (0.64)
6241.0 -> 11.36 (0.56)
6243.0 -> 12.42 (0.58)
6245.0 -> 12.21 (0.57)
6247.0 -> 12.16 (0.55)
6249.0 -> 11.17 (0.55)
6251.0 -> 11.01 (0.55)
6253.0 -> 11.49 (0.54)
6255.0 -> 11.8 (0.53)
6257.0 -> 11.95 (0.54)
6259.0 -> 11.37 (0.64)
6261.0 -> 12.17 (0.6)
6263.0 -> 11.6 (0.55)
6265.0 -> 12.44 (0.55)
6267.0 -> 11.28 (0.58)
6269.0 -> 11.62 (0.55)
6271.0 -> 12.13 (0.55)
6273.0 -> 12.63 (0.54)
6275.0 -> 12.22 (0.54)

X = 1.67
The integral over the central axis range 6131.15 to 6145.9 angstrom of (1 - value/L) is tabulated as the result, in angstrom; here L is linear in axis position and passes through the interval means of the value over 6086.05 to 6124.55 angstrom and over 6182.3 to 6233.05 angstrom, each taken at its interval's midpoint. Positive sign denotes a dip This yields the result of 0.6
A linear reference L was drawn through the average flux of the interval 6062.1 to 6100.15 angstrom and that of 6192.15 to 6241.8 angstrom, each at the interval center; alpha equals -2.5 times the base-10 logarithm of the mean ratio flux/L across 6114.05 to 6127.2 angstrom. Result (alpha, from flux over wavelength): 0.02 mag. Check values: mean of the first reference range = 11.9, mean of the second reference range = 11.6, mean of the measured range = 11.5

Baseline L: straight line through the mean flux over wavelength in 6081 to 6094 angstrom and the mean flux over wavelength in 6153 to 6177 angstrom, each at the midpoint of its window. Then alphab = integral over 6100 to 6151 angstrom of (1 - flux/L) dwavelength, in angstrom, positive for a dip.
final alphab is 2.4 angstrom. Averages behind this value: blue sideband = 12.2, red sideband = 11.8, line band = 11.4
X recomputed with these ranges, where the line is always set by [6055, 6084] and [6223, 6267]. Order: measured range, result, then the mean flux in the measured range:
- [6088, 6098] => -0.88 angstrom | 12.5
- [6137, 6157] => 0.68 angstrom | 11.2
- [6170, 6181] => 0.30 angstrom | 11.3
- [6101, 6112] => 0.01 angstrom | 11.5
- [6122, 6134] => 0.12 angstrom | 11.4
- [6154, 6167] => -0.67 angstrom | 12.2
